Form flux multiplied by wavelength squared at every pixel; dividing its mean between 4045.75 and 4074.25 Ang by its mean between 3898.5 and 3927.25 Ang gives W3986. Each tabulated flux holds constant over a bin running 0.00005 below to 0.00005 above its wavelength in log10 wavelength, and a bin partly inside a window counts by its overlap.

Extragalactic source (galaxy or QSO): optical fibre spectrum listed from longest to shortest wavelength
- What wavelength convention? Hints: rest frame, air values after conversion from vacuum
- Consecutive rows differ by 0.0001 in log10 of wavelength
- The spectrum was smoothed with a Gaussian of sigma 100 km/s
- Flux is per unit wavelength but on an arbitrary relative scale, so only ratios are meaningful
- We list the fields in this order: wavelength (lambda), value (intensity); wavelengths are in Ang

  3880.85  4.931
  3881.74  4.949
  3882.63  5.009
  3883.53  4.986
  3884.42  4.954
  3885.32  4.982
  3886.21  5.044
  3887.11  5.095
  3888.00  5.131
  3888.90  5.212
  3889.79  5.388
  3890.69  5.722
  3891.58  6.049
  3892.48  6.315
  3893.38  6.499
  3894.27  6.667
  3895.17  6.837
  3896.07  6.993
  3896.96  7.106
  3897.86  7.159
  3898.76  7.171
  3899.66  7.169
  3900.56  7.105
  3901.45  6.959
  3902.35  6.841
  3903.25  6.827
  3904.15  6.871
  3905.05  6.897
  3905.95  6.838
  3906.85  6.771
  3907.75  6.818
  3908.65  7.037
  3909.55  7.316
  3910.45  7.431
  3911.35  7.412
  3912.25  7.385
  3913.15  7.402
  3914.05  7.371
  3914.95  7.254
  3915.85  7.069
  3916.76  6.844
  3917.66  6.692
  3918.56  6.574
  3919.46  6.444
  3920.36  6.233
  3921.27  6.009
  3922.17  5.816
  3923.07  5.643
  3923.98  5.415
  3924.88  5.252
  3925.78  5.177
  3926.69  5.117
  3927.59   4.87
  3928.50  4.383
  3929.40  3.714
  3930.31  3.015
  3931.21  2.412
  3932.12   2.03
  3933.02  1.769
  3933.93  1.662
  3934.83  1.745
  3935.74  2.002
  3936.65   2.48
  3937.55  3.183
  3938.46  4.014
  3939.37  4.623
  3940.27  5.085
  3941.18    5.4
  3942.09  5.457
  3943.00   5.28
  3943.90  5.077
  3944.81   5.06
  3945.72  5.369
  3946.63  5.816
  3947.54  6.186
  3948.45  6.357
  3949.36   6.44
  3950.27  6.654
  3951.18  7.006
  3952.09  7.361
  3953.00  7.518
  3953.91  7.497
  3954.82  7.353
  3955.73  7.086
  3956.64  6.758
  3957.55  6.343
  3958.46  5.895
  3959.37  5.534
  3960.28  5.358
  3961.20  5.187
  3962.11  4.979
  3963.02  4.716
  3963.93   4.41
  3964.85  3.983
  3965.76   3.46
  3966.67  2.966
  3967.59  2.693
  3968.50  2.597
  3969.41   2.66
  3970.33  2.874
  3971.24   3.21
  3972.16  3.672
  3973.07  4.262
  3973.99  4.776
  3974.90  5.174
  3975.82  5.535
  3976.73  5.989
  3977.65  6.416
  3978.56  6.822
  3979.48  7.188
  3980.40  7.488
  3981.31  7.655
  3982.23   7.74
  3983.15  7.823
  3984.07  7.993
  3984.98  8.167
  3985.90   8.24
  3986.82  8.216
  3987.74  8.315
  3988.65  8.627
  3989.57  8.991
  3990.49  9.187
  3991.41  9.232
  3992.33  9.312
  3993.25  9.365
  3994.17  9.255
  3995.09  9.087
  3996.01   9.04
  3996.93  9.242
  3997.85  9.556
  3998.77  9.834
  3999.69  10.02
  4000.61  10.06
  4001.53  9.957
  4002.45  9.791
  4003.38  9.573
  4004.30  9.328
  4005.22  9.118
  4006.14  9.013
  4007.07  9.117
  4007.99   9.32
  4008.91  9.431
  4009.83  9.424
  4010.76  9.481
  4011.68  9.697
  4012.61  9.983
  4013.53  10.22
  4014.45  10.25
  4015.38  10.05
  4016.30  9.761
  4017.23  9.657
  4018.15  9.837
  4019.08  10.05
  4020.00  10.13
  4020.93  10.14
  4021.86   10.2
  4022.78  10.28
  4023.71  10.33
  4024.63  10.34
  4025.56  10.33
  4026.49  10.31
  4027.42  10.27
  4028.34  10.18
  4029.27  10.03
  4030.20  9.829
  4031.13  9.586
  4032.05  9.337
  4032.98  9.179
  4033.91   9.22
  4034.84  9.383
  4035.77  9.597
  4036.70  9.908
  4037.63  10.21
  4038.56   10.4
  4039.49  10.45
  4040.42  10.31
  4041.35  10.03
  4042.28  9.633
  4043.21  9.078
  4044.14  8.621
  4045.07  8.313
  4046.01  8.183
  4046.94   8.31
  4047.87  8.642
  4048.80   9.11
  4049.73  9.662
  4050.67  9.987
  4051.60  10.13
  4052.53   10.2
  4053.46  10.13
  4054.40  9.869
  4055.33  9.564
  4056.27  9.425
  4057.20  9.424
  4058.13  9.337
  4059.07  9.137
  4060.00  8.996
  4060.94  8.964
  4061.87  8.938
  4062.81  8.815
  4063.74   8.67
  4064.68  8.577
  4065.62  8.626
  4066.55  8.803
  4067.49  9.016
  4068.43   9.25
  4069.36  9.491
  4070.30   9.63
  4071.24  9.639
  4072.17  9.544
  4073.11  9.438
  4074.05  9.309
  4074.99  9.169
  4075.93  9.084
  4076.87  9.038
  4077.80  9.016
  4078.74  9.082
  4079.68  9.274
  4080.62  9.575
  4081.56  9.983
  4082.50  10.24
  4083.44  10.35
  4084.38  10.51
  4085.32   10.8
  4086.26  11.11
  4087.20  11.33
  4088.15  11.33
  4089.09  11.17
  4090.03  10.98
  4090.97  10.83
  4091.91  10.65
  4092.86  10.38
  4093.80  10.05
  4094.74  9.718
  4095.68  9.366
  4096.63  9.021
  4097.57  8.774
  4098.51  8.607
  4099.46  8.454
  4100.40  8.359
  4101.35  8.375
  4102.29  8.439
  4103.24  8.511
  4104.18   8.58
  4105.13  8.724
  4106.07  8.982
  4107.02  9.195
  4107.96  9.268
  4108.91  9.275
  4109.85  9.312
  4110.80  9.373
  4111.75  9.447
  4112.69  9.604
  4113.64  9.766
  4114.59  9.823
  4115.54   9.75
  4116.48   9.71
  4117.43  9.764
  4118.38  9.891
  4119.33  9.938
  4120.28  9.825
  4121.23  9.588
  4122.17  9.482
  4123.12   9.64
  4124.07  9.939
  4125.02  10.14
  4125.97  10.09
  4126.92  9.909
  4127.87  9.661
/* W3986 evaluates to 1.50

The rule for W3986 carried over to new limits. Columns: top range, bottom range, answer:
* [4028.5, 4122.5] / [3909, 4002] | 1.66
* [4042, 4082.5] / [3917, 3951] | 2.07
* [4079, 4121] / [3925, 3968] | 2.16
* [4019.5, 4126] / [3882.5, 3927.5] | 1.64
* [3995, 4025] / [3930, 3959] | 2.01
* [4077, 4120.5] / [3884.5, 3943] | 1.88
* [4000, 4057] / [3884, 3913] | 1.59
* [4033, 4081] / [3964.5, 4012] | 1.28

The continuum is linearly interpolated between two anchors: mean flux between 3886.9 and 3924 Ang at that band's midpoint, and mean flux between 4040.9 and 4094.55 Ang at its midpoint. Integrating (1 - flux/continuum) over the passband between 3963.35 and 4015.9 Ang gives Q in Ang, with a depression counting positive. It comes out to 3.9 Ang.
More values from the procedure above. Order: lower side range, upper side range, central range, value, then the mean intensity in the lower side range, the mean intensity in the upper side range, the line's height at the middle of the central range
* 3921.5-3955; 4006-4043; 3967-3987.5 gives 4.0 Ang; 4.83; 9.87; 7.11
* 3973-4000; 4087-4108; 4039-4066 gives -1.2 Ang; 8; 9.51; 8.89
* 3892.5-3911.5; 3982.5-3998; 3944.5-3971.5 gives 9.2 Ang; 6.96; 8.77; 8.11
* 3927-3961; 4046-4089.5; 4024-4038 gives -2.9 Ang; 4.97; 9.54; 8.19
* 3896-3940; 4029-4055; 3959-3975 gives 7.1 Ang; 5.62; 9.54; 7.17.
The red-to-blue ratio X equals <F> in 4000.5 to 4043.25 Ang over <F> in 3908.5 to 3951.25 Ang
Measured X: 1.87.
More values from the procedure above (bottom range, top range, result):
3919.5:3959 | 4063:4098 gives 1.92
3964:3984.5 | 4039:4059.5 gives 1.84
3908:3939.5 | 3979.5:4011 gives 1.75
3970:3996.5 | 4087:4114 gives 1.31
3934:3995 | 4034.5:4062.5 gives 1.61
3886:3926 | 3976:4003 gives 1.31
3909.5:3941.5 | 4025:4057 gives 1.91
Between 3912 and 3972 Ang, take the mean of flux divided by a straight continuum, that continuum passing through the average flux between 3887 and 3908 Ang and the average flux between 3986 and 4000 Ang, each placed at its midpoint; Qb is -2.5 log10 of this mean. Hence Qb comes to 0.45 mag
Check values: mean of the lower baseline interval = 6.54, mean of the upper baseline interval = 9.12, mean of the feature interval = 5.06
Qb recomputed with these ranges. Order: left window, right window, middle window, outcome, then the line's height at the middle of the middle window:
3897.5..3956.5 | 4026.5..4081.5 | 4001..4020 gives -0.18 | 8.15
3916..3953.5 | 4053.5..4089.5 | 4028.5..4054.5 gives -0.12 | 8.56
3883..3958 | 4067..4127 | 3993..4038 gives -0.24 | 7.85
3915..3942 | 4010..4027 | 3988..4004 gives -0.09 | 8.67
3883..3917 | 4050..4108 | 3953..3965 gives 0.26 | 7.52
